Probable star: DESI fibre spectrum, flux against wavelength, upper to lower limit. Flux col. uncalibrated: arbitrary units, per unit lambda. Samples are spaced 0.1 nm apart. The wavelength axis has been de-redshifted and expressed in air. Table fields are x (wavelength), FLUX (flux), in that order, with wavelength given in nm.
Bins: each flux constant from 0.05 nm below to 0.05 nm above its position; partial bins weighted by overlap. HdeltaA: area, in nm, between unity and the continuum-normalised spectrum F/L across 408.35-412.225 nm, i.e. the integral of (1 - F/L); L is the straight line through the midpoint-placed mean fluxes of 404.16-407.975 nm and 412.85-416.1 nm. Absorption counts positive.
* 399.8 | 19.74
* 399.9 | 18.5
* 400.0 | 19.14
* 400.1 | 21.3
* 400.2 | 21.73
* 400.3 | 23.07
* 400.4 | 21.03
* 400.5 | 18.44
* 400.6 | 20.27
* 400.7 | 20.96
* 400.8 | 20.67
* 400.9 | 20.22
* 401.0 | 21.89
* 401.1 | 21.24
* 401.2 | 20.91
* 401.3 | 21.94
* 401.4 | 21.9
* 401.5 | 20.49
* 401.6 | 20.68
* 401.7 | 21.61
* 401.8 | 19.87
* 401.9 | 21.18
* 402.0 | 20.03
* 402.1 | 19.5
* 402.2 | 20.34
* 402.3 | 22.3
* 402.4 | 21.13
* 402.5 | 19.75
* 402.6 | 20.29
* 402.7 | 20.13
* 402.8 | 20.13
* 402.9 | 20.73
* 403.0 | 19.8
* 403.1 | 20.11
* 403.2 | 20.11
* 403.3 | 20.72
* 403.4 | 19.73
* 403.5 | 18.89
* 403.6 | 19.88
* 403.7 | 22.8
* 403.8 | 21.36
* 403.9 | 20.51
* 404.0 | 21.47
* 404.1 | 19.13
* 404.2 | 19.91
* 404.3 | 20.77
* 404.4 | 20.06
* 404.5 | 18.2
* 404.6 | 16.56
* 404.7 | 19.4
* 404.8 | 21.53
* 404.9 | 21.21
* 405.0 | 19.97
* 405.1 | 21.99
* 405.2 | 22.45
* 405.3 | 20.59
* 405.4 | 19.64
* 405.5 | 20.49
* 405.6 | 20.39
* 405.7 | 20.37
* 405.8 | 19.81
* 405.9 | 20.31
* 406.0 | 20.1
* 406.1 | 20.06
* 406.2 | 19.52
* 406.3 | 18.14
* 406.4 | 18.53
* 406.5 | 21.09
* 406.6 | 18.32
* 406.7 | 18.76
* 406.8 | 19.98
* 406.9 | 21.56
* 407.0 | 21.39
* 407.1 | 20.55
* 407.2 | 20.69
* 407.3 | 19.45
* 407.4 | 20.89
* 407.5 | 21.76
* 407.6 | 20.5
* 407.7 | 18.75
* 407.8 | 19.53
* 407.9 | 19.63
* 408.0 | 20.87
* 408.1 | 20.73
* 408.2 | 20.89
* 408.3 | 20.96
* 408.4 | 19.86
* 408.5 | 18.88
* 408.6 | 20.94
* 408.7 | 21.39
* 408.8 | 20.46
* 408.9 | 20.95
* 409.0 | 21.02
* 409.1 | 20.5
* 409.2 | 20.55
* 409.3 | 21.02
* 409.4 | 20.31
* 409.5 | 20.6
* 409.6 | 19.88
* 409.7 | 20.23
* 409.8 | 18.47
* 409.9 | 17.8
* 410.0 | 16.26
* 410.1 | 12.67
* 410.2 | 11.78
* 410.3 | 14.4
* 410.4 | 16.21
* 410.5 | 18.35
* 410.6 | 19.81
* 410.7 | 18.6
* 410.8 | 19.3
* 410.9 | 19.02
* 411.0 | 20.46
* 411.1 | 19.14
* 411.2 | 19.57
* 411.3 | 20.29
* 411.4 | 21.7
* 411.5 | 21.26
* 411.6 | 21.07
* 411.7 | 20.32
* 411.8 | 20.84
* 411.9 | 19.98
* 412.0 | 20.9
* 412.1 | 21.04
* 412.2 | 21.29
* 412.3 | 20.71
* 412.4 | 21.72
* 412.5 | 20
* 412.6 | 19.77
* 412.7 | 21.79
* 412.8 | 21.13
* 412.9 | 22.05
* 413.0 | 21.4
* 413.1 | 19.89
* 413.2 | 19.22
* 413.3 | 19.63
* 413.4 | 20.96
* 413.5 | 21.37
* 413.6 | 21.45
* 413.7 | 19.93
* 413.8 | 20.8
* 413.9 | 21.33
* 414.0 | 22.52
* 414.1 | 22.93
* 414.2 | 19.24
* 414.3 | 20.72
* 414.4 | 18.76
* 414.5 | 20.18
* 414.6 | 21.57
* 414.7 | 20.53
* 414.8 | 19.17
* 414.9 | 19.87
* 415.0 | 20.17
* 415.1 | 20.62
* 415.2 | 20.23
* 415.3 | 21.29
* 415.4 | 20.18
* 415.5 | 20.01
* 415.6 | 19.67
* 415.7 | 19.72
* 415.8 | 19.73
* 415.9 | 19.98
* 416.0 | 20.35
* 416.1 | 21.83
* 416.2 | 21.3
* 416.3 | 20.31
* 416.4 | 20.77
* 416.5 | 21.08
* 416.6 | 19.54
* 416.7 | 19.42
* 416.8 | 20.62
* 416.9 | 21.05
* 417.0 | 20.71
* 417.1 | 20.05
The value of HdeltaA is 0.17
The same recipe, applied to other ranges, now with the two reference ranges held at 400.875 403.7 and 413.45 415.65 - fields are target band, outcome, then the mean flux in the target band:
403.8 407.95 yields 0.10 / 20.1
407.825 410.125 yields 0.08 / 19.9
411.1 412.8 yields -0.01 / 20.7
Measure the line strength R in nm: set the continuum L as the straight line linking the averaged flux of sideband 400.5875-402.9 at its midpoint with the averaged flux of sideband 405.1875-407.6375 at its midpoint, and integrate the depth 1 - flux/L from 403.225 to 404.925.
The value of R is 0.03 nm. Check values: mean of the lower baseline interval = 20.8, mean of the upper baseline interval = 20.2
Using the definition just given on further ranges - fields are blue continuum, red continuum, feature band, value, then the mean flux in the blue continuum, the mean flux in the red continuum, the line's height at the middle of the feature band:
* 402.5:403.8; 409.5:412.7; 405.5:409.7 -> -0.122 nm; 20.3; 19.2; 19.7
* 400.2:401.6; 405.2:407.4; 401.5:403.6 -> 0.039 nm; 21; 20.1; 20.7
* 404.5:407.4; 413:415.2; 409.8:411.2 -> 0.206 nm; 20.1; 20.5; 20.3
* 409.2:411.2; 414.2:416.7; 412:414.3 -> -0.183 nm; 18.2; 20.3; 19.4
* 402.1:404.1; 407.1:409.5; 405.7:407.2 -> 0.041 nm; 20.5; 20.5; 20.5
